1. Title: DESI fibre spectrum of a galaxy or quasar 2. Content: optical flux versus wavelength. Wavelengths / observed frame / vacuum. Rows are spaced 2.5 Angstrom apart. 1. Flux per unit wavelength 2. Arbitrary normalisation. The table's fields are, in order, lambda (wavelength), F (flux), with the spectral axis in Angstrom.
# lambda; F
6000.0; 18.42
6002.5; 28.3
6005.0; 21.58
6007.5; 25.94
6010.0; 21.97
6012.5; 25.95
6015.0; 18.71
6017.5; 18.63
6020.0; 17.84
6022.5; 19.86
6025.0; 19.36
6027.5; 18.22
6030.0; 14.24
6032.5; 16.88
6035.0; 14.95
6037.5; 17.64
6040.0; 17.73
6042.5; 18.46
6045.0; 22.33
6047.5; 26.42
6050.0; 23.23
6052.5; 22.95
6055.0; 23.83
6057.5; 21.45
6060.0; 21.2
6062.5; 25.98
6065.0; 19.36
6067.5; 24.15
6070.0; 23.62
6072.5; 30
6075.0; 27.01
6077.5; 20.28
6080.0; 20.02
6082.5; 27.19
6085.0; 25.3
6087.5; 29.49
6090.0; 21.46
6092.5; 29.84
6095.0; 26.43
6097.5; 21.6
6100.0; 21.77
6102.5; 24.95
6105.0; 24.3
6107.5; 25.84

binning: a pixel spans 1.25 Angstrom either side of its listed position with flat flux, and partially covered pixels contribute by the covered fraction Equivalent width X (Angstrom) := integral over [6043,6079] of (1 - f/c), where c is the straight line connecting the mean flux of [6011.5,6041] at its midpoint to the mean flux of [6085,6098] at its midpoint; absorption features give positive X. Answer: -2.0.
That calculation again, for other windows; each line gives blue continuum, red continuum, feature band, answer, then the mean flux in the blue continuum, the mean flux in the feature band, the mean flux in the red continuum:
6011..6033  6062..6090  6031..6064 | 1.2 Angstrom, 19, 20.9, 24.6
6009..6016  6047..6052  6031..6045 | 3.6 Angstrom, 22.3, 17.5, 24.3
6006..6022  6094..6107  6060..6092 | -1.8 Angstrom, 21.4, 24.5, 23.9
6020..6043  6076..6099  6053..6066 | -0.9 Angstrom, 17.5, 22.5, 24.6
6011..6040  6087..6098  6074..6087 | 0.1 Angstrom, 18.4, 24.2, 25.8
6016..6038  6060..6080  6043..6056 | -1.6 Angstrom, 17.5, 23.4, 23.9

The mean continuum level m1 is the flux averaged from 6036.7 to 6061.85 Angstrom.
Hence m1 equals 21.7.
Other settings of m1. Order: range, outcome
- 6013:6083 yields 21.1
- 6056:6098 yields 24.4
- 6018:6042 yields 17.5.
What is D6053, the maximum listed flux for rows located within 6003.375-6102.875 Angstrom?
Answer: 30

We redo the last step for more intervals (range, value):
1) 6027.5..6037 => 18.22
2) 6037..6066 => 26.42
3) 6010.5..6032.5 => 25.95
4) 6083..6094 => 29.84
